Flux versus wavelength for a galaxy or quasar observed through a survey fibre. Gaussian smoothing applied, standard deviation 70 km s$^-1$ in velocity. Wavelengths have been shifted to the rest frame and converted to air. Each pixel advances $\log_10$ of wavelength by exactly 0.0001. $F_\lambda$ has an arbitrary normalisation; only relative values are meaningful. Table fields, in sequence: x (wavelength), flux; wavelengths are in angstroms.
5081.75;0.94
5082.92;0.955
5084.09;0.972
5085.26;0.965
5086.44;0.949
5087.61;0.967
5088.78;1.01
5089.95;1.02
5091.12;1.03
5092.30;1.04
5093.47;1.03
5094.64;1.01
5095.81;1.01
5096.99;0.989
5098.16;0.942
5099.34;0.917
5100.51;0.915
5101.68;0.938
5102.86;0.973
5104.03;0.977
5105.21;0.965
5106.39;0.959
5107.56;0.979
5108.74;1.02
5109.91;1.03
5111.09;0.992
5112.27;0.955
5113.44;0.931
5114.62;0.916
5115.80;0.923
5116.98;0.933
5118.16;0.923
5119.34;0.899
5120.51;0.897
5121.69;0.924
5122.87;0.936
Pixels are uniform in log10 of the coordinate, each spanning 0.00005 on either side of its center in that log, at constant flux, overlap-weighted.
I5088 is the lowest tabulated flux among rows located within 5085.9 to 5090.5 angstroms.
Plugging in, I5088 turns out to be 0.949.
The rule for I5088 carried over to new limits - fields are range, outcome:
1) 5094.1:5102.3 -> 0.915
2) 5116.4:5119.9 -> 0.899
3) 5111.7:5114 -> 0.931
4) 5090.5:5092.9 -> 1.03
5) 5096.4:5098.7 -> 0.942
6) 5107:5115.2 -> 0.916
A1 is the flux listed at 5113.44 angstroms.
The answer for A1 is 0.931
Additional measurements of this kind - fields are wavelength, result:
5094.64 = 1.01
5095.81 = 1.01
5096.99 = 0.989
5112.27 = 0.955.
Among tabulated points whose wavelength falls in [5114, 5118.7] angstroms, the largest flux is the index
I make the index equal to 0.933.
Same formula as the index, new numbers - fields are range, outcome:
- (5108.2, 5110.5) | 1.03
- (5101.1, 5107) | 0.977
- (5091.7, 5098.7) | 1.04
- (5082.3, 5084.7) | 0.972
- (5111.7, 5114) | 0.955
